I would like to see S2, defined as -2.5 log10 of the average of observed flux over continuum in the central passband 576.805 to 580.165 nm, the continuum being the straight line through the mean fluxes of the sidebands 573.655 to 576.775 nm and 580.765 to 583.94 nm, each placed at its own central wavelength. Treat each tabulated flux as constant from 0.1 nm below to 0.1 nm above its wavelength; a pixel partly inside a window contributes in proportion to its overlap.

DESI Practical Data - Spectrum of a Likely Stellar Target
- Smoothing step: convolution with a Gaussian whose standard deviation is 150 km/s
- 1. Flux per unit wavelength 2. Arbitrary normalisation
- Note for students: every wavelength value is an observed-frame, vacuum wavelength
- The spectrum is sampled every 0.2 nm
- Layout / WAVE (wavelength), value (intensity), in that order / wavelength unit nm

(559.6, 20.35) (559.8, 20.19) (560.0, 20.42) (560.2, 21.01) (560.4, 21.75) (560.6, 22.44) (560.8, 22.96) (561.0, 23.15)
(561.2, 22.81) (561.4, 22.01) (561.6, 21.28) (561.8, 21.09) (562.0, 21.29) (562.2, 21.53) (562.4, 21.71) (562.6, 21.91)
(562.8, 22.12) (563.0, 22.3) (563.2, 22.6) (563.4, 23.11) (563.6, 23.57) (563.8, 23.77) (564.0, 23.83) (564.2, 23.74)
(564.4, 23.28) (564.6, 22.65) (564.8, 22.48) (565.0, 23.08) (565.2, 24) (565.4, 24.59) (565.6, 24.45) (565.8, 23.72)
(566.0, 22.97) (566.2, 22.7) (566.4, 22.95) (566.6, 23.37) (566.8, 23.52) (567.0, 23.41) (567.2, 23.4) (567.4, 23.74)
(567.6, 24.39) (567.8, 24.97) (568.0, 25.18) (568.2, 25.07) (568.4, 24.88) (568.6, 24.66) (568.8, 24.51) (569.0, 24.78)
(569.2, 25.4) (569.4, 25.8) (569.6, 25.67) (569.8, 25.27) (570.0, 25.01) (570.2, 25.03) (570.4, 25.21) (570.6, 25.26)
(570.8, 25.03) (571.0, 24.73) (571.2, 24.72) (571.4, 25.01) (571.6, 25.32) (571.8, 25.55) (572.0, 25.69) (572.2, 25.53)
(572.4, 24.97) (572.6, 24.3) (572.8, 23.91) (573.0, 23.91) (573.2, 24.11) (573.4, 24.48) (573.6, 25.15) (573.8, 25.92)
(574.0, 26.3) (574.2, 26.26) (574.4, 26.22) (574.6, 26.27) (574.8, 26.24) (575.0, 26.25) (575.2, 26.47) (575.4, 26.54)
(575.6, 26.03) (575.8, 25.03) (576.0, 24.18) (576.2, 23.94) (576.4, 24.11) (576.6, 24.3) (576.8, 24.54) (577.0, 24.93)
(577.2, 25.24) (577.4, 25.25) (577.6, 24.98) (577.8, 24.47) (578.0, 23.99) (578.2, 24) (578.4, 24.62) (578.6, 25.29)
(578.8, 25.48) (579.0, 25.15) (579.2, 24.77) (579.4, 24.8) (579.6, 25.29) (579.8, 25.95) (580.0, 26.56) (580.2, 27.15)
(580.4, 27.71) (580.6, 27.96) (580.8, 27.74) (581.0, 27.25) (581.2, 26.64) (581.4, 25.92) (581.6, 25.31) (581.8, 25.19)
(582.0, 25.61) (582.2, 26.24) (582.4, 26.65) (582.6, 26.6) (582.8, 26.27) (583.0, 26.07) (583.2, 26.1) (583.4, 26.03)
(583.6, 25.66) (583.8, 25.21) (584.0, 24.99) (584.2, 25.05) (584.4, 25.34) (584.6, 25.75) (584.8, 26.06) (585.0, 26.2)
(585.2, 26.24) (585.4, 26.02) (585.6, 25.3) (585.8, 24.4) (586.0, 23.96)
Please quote 0.03 mag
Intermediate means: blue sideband 25.6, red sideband 26.1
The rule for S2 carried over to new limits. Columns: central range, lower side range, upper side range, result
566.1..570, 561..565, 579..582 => -0.037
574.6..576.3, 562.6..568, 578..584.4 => -0.028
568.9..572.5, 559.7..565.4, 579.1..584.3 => -0.055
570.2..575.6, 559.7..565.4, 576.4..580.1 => -0.056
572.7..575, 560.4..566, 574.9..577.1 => -0.028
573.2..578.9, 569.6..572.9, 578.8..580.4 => 0.011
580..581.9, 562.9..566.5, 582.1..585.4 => -0.051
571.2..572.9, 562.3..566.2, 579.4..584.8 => -0.025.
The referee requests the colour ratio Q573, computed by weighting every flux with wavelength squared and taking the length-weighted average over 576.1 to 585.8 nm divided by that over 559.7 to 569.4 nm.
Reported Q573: 1.17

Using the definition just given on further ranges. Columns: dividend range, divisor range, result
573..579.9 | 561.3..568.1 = 1.14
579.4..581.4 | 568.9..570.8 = 1.10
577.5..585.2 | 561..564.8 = 1.22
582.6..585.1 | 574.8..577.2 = 1.05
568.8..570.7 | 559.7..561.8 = 1.20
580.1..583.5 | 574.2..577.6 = 1.07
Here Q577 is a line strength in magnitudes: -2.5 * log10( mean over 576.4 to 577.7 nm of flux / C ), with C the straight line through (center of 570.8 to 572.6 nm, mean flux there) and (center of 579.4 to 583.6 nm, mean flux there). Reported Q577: 0.042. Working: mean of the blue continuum 25.1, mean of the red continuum 26.4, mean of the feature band 24.8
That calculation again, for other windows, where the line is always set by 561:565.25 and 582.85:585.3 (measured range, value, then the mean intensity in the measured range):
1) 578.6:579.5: -0.004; 25.1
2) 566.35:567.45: -0.012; 23.4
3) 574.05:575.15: -0.084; 26.3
